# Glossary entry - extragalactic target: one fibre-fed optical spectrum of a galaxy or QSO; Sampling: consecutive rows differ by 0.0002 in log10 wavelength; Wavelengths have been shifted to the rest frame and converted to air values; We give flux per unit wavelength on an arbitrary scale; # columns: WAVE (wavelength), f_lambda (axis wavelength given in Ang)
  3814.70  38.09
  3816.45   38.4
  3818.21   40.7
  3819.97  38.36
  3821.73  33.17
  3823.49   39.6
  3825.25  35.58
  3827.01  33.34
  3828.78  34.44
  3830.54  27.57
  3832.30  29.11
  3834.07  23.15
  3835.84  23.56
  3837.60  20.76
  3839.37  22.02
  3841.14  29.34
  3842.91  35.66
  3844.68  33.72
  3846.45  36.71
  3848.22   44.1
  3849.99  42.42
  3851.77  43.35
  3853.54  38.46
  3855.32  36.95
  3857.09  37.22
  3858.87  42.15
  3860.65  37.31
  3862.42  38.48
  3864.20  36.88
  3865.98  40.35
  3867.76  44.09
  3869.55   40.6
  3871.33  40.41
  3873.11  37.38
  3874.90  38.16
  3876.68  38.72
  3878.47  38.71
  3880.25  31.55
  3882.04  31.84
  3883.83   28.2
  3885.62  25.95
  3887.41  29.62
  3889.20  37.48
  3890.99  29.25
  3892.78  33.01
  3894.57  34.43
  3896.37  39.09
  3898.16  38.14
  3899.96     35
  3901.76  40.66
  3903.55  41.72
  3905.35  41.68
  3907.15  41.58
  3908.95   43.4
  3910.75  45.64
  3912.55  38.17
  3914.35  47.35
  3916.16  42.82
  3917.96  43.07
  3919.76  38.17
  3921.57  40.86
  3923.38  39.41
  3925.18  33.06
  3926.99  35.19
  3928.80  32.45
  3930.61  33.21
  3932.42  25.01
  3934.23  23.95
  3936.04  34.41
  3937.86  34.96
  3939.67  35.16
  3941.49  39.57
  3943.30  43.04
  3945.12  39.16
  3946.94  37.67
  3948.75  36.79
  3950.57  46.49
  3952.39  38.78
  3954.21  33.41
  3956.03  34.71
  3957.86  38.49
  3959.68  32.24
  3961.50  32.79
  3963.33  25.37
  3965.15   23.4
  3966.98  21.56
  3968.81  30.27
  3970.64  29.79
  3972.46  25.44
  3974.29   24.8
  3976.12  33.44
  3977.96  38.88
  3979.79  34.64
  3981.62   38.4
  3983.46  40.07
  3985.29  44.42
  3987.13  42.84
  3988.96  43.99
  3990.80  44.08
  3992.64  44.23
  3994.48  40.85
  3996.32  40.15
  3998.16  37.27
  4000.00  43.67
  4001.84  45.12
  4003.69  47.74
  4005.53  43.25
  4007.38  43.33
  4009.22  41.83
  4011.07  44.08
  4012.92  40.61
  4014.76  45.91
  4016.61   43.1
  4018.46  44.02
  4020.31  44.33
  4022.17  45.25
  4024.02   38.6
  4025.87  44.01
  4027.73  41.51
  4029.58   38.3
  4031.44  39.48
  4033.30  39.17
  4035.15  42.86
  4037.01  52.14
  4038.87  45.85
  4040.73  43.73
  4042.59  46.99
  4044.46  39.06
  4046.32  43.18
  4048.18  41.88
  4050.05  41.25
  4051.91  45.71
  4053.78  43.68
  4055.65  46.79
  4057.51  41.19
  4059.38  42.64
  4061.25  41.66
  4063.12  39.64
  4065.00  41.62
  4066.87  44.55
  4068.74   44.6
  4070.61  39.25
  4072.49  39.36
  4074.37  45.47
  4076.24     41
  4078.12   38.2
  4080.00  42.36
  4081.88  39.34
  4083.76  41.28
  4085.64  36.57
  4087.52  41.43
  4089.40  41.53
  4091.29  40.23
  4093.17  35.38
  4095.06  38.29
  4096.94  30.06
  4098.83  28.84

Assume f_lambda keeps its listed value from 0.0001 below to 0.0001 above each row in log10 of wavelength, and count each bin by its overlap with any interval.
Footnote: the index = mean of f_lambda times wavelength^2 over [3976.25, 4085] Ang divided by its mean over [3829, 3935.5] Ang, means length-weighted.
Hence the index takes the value 1.3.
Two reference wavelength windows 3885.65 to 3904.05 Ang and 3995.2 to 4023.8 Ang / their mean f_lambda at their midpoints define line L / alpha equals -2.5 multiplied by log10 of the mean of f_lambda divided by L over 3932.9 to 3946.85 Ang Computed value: 0.08 mag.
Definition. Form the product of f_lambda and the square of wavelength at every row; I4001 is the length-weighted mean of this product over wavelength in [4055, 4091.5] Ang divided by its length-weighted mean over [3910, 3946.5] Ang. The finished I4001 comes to 1.20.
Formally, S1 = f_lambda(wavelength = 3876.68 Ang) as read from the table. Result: 38.72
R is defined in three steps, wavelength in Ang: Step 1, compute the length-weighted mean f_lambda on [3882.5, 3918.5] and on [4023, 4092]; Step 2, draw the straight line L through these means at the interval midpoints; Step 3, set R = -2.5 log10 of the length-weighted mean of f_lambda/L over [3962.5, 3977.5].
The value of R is 0.412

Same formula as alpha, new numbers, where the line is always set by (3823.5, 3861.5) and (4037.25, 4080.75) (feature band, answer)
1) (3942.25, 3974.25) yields 0.16 mag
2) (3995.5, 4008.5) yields -0.07 mag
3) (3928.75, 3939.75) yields 0.21 mag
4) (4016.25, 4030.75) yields -0.03 mag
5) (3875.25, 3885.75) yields 0.07 mag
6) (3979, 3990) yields -0.03 mag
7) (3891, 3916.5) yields -0.10 mag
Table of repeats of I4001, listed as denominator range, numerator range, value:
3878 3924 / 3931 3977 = 0.90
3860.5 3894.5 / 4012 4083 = 1.30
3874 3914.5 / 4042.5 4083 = 1.25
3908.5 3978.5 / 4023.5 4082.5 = 1.28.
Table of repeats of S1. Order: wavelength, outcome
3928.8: 32.45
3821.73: 33.17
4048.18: 41.88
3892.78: 33.01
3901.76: 40.66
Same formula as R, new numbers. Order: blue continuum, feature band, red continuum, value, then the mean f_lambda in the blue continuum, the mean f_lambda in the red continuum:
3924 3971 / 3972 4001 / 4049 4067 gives -0.055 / 33.6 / 42.8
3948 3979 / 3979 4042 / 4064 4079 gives -0.176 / 32.1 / 41.8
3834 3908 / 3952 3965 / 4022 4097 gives 0.173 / 35.9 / 41.7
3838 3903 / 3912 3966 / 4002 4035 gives 0.092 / 36.2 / 42.7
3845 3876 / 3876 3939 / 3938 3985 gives 0.027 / 39.6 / 34.3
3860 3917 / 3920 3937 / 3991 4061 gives 0.181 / 37.7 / 43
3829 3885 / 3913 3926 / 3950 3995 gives -0.158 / 35.1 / 35.2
